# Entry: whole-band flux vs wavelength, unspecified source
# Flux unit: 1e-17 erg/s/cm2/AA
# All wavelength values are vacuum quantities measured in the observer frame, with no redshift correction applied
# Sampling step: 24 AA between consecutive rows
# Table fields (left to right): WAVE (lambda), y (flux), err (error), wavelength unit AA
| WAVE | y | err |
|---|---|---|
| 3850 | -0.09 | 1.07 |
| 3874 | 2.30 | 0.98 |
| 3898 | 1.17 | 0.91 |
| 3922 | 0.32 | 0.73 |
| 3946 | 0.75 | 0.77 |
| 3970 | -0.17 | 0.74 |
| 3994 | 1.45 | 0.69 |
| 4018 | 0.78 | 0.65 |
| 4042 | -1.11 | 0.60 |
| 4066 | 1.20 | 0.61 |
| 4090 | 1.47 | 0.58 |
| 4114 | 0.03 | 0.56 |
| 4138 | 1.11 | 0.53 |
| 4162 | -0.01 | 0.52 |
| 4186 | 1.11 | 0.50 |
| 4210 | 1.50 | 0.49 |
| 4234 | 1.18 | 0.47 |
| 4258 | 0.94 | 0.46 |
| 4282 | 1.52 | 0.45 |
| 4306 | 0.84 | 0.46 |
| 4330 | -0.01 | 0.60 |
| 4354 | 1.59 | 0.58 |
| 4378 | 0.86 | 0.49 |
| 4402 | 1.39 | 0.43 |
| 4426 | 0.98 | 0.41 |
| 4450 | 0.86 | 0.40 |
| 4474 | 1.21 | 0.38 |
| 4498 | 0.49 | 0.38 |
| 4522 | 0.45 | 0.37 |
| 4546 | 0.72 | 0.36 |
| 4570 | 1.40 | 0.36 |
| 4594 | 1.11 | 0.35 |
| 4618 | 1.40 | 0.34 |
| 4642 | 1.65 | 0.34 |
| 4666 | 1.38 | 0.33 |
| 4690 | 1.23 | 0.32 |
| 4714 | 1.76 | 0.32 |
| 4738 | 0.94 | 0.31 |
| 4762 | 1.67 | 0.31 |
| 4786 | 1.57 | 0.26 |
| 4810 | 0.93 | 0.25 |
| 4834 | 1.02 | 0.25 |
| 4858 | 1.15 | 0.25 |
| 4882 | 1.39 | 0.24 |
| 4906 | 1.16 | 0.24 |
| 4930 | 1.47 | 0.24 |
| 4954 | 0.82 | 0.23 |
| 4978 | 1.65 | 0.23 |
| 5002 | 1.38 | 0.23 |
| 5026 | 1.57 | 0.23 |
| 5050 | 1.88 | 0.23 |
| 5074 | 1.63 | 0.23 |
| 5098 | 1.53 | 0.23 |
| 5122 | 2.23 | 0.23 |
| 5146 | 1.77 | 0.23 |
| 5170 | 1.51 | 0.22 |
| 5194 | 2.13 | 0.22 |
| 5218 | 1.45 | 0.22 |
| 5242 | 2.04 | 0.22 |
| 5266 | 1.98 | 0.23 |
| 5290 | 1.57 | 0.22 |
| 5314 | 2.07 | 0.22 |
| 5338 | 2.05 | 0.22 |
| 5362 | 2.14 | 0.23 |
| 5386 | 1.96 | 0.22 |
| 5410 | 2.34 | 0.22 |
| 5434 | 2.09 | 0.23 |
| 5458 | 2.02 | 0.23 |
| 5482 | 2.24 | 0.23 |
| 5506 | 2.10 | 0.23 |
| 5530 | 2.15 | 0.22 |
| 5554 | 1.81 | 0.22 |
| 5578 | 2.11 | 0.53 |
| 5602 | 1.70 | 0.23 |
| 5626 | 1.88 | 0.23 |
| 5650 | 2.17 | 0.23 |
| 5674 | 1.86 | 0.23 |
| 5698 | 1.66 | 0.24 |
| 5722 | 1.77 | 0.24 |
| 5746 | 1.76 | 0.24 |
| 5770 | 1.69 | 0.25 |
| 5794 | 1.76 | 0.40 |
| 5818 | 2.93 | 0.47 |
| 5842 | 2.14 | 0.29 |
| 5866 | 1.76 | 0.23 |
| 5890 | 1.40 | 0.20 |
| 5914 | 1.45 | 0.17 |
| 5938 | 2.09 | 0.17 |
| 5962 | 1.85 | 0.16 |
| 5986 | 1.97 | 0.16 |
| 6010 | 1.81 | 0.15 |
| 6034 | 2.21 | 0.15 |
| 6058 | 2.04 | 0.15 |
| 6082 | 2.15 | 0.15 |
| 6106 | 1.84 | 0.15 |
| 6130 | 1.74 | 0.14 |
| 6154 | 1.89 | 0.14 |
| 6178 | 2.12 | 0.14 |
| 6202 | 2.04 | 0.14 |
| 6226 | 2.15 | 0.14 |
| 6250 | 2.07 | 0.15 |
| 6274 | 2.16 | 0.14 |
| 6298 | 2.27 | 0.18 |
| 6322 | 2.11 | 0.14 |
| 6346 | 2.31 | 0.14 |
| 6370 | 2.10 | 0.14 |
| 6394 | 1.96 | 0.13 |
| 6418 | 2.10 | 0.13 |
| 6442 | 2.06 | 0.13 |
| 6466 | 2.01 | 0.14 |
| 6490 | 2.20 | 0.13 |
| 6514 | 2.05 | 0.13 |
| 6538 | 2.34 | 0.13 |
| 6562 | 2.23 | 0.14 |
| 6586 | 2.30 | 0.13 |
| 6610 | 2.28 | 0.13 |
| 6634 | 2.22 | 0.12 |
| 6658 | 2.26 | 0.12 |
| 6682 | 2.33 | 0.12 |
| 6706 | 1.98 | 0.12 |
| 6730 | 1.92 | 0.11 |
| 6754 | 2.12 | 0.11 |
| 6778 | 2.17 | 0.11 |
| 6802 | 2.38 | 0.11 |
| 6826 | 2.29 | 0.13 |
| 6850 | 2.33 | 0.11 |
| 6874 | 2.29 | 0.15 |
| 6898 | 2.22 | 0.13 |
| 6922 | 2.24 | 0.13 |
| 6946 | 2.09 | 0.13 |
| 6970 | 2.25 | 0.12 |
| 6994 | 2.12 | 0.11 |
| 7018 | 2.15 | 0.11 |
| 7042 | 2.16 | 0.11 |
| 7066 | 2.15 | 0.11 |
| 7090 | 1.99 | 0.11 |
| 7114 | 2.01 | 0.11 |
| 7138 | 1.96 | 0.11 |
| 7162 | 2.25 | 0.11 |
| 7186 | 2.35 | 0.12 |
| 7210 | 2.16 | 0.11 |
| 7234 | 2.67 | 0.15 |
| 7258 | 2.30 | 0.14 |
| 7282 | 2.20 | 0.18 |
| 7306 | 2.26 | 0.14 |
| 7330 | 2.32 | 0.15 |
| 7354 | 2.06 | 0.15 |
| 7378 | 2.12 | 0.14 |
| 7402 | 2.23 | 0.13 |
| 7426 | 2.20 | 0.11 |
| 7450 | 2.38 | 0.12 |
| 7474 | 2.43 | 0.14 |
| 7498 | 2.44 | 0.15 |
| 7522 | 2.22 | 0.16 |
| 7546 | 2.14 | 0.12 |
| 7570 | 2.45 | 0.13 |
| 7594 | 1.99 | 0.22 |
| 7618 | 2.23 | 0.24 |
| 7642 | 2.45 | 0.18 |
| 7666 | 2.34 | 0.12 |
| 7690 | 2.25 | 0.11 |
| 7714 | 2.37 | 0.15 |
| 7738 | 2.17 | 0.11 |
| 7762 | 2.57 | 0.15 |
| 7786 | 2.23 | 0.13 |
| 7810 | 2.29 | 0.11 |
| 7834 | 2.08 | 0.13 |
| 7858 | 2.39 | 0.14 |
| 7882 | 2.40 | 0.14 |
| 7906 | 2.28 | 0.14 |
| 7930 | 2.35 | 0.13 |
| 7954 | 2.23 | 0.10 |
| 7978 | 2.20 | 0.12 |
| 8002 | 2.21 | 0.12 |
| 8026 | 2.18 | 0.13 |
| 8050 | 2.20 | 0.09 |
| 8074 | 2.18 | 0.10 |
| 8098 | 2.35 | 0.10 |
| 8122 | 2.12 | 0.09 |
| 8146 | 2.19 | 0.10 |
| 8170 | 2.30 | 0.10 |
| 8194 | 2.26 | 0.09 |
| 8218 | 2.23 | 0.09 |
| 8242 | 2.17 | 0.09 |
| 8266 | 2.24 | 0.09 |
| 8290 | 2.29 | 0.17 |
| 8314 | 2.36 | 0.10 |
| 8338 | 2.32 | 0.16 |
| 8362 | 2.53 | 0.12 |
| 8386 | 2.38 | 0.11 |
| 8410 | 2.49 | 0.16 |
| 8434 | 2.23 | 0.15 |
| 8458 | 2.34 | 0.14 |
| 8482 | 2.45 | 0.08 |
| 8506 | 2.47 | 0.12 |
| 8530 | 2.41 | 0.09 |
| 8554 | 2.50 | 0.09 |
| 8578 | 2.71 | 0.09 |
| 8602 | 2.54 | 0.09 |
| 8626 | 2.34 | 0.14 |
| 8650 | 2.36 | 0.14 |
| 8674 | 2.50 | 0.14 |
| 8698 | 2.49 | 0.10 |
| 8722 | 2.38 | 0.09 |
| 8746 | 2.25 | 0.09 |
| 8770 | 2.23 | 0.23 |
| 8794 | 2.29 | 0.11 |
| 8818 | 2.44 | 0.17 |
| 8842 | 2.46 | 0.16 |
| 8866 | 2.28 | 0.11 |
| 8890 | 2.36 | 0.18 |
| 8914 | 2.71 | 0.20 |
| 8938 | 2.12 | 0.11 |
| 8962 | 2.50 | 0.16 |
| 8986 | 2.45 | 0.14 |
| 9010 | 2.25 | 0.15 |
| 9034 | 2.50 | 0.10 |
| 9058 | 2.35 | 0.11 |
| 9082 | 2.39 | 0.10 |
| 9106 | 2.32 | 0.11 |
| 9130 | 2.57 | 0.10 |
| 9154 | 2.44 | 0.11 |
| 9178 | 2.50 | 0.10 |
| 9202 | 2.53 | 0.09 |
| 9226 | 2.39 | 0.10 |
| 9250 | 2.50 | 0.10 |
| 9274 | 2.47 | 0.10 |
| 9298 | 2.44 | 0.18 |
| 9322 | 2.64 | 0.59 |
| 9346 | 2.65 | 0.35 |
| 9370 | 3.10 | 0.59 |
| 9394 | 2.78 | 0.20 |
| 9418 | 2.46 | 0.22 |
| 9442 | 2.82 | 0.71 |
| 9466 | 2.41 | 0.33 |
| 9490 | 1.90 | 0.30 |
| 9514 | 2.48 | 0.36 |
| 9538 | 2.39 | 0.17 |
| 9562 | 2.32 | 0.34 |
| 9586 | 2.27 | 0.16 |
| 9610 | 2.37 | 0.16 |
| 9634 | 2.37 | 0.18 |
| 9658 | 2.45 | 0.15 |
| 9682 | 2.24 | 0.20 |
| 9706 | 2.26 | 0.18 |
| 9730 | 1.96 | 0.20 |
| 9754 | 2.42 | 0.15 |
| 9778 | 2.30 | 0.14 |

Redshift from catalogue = 0.14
